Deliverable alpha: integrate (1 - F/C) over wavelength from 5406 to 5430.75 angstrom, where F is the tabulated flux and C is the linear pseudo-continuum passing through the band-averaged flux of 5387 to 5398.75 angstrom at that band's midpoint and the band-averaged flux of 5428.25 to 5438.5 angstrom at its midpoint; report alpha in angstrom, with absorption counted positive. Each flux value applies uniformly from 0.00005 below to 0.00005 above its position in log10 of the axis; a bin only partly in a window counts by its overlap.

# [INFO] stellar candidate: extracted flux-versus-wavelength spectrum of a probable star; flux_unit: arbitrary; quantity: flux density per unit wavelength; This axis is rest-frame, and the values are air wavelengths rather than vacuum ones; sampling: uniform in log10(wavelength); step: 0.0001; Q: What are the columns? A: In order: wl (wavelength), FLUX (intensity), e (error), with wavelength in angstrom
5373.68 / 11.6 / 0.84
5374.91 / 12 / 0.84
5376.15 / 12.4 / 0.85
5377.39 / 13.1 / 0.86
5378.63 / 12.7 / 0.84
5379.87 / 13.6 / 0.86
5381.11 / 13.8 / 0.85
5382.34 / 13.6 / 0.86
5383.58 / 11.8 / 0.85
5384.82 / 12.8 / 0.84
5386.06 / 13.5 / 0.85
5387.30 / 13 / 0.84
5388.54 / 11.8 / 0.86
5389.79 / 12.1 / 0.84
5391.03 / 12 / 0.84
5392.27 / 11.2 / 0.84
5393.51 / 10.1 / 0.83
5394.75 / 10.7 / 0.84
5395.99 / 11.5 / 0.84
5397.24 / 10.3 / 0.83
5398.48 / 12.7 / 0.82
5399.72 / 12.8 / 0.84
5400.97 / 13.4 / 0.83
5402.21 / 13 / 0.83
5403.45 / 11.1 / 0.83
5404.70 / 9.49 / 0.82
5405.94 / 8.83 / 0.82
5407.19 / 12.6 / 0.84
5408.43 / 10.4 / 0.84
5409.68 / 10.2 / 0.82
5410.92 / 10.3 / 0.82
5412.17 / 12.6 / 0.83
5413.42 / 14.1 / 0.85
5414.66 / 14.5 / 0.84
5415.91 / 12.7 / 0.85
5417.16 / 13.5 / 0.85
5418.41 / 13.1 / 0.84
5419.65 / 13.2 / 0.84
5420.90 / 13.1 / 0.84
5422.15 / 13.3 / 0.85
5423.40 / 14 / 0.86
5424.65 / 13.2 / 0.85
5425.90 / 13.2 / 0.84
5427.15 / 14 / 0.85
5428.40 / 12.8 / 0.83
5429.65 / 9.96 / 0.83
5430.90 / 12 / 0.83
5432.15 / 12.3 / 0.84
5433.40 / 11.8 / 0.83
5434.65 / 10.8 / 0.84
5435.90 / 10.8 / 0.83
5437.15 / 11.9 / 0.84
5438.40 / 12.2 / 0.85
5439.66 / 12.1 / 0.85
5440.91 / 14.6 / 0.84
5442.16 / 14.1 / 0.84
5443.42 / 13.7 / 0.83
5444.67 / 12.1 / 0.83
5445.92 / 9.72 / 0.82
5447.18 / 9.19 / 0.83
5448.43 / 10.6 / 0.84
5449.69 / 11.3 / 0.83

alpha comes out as -2.3 angstrom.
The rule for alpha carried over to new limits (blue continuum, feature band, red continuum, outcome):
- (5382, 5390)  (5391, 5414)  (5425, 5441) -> 1.9 angstrom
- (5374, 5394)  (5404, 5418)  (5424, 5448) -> 0.6 angstrom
